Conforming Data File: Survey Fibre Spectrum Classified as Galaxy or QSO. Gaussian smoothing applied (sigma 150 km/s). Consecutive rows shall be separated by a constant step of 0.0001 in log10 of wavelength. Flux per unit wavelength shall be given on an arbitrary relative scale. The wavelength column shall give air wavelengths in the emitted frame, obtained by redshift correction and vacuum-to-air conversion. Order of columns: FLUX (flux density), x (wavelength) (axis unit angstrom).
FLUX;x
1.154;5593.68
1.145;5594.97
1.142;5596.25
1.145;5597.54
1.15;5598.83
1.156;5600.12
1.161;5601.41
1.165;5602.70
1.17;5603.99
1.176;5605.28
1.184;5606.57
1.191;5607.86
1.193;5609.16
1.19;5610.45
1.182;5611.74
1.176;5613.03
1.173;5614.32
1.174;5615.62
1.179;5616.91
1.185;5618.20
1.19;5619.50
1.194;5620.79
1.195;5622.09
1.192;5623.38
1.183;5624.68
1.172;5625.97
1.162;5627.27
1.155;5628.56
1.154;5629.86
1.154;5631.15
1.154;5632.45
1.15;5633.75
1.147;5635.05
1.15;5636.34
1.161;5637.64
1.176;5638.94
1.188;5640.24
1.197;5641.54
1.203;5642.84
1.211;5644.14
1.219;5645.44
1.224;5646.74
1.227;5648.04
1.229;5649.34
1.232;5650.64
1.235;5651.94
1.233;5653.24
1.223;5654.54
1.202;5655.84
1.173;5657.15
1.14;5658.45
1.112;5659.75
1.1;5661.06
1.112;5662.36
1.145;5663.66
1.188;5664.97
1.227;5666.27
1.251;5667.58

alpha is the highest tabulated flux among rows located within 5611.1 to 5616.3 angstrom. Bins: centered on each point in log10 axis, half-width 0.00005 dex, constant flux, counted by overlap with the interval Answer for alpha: 1.182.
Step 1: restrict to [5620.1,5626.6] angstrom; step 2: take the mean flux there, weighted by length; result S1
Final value 1.19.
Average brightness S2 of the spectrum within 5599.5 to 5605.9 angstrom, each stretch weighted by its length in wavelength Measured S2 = 1.17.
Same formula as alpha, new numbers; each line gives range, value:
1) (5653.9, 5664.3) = 1.223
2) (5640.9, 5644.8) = 1.211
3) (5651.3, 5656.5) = 1.235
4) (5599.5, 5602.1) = 1.161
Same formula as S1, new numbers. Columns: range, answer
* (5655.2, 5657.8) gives 1.18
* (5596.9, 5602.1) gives 1.15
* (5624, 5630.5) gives 1.16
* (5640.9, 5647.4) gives 1.21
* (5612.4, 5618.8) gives 1.18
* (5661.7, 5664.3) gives 1.13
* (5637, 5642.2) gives 1.18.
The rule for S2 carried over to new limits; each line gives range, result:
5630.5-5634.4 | 1.15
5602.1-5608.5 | 1.18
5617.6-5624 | 1.19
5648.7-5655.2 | 1.23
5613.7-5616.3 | 1.17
